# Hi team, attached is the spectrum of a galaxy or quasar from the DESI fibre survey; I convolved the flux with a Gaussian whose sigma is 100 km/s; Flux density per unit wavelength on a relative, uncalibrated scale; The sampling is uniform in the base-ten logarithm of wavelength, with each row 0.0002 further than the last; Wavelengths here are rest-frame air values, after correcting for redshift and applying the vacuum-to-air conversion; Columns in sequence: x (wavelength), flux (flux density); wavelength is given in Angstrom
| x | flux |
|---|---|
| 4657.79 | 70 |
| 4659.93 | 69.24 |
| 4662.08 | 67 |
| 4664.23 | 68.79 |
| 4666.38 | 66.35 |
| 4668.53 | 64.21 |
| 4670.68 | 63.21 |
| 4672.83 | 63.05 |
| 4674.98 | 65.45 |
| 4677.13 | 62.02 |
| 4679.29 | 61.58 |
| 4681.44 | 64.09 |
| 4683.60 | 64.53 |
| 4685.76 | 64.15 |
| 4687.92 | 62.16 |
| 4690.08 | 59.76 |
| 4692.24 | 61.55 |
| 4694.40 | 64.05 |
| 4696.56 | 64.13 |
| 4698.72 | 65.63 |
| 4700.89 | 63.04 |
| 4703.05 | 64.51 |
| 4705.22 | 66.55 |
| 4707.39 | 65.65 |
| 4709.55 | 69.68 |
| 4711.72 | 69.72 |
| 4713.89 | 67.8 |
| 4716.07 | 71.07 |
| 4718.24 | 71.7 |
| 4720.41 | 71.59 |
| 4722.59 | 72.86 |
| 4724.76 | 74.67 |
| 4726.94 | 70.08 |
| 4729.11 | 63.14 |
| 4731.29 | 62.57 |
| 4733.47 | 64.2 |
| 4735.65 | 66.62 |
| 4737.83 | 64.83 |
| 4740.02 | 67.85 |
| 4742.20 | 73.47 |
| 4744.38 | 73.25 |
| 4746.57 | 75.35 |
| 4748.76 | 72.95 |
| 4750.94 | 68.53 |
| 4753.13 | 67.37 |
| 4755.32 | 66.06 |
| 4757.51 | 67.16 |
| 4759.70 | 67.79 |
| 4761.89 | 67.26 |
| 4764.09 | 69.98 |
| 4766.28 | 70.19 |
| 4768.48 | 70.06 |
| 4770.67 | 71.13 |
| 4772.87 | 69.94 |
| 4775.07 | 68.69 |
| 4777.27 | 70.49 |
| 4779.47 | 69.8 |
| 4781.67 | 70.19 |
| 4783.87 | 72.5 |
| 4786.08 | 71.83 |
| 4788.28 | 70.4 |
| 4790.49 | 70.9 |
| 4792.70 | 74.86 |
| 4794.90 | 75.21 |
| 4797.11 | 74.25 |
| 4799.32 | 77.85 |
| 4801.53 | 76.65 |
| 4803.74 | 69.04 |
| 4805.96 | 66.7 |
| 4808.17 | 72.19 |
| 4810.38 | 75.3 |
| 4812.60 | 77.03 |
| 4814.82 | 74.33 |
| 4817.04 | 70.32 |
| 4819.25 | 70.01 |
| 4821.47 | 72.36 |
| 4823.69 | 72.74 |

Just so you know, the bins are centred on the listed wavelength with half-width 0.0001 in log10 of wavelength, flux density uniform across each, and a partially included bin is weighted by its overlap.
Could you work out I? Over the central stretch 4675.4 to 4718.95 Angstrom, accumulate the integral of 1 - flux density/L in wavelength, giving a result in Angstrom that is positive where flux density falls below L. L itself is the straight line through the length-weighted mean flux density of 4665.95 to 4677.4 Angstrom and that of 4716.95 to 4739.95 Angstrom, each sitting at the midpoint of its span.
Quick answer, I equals 0.6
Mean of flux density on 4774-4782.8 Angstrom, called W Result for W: 69.8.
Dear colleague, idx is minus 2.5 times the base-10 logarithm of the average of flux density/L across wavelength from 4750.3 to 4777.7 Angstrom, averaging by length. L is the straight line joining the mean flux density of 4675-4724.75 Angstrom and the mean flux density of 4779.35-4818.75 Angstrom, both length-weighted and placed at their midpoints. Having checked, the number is 0.03 mag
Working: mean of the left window 66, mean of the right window 72.8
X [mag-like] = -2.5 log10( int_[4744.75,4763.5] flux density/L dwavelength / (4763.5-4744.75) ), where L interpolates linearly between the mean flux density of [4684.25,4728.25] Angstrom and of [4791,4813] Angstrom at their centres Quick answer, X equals 0.02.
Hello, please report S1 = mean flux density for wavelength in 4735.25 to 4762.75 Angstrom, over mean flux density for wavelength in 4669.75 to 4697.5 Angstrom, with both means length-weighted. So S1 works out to 1.1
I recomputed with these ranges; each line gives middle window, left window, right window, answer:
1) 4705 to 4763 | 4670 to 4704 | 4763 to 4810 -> -1.5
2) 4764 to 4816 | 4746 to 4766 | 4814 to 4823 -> -1.2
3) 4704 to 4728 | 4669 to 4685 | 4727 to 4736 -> -2.2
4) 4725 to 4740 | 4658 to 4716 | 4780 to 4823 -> 0.5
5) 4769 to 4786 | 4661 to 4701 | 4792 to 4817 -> 0.3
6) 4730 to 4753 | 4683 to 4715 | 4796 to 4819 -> -0.2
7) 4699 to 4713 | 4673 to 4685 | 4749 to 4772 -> -0.3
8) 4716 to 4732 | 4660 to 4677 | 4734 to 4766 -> -0.4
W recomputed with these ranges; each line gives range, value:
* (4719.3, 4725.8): 73.1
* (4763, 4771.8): 70.4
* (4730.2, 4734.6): 63.4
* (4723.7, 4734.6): 66.9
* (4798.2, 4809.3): 72.5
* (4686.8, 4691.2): 61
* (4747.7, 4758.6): 68.4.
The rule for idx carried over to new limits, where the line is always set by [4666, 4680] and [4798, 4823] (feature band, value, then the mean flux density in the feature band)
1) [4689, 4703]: 0.03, 63.2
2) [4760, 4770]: 0.01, 69.3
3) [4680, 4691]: 0.03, 62.9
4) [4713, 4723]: -0.07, 70.9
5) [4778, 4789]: 0.00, 71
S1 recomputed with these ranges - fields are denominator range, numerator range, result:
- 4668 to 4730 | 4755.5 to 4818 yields 1.08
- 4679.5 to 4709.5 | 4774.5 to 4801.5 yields 1.13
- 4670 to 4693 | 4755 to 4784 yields 1.10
